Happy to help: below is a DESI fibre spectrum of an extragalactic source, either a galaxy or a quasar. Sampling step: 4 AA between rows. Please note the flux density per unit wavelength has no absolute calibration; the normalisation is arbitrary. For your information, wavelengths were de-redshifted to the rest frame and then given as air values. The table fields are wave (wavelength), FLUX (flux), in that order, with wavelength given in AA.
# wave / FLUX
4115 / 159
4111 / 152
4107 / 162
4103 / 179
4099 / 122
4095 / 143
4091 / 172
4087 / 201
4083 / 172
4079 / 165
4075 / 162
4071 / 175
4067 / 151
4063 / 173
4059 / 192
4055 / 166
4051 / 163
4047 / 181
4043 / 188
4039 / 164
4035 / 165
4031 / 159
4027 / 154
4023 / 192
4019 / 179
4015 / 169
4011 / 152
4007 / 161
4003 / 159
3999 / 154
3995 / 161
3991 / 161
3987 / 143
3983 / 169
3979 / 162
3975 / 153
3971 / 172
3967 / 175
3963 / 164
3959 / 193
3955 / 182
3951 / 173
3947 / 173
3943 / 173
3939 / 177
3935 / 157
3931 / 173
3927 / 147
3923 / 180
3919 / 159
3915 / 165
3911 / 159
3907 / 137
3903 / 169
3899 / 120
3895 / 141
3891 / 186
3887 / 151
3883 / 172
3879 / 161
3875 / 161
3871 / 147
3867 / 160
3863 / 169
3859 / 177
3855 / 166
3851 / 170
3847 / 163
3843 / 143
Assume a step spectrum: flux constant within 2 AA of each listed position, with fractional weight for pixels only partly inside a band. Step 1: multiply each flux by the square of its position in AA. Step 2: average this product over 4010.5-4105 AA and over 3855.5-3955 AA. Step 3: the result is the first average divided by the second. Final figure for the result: 1.12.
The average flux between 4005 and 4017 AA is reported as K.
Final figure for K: 161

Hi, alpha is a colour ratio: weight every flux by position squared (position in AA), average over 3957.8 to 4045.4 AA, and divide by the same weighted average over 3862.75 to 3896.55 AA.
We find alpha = 1.1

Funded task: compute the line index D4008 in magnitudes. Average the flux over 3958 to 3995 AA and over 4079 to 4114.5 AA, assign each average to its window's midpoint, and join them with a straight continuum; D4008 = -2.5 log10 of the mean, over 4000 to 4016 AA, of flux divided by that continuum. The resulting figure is 0.03 mag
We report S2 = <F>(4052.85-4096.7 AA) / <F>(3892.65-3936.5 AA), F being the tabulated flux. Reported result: 1.10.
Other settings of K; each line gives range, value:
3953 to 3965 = 180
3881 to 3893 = 170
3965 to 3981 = 166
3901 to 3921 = 158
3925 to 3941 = 164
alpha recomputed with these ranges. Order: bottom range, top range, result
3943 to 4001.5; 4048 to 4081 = 1.06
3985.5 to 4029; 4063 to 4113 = 1.05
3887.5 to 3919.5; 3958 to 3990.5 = 1.11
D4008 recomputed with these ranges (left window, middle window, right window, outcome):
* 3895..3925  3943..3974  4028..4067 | -0.096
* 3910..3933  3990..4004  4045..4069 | 0.062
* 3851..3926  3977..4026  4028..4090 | 0.029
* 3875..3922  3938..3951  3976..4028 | -0.093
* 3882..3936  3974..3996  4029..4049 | 0.051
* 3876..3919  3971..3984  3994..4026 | 0.004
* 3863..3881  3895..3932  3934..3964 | 0.082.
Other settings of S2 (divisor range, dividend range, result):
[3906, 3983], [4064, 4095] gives 1.01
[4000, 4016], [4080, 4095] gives 1.10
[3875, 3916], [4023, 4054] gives 1.08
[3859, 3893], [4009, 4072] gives 1.04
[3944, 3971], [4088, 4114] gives 0.89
